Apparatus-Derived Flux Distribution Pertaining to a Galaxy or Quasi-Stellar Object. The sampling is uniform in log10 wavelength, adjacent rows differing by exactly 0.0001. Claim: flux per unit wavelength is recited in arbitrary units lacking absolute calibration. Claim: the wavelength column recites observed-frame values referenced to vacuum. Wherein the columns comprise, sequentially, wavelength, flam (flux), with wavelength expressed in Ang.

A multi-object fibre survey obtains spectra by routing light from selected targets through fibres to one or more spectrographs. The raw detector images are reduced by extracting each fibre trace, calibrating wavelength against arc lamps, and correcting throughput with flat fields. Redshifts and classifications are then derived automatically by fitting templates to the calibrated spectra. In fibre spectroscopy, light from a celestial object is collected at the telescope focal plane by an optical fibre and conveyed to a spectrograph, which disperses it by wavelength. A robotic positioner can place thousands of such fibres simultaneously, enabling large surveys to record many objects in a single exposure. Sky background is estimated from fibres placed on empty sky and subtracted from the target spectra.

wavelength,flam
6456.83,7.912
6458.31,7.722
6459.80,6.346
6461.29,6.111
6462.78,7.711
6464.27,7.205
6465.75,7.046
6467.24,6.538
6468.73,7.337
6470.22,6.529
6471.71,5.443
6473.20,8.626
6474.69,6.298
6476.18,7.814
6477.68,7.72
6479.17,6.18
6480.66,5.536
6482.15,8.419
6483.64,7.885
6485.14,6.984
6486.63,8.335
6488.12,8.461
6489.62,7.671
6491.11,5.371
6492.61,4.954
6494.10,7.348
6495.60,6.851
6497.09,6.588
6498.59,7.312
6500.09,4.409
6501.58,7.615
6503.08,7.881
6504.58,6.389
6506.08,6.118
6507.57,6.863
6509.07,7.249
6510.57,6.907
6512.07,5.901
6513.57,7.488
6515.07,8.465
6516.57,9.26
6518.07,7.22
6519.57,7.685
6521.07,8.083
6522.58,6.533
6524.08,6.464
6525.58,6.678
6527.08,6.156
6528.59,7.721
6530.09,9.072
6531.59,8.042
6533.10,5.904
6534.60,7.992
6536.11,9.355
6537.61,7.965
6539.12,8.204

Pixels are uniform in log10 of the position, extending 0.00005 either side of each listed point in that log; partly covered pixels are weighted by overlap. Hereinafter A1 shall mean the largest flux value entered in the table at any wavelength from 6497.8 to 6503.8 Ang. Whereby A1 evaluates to 7.881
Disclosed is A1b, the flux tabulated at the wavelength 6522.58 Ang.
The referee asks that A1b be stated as 6.533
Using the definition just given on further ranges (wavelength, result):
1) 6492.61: 4.954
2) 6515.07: 8.465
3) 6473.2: 8.626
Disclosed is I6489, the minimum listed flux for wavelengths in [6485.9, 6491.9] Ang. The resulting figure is 5.371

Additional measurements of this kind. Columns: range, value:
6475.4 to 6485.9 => 5.536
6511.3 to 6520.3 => 5.901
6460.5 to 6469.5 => 6.111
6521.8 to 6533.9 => 5.904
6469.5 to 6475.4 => 5.443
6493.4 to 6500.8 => 4.409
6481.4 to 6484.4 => 7.885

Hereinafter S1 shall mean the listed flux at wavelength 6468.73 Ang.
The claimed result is 7.337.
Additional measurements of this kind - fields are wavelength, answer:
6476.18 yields 7.814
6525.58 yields 6.678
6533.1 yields 5.904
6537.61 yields 7.965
